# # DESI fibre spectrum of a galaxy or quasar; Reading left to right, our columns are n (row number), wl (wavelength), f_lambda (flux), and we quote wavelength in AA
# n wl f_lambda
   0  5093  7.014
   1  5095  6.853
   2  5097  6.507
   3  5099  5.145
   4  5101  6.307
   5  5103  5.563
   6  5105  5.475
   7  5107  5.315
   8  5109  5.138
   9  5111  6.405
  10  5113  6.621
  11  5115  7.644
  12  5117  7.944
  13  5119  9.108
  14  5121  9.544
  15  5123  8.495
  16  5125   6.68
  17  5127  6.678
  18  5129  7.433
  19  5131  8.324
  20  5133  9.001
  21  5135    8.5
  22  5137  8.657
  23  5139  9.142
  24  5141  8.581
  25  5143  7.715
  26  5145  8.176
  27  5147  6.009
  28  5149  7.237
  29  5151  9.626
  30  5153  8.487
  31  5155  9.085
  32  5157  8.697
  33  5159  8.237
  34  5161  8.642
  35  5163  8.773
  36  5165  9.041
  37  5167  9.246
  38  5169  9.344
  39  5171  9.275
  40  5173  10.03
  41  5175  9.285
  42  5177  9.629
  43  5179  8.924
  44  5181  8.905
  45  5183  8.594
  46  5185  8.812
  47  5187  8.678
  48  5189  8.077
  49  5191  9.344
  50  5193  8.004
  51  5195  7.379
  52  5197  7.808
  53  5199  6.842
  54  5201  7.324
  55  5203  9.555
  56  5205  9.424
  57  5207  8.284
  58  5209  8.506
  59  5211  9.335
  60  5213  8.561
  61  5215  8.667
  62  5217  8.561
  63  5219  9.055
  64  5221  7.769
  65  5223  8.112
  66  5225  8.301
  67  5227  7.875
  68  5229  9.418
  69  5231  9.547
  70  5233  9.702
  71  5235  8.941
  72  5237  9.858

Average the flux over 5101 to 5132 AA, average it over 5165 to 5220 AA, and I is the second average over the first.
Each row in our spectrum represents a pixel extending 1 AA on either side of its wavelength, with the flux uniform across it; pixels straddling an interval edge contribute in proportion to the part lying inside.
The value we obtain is 1.2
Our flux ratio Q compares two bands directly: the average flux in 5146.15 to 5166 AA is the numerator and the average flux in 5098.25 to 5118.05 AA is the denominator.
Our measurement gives 1.36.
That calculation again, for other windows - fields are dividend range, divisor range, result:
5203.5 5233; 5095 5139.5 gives 1.21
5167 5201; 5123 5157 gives 1.07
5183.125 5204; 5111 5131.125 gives 1.06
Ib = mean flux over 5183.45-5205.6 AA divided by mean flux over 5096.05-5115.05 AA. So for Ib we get 1.40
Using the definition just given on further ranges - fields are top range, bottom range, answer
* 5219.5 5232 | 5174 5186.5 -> 0.95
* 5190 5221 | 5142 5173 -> 0.98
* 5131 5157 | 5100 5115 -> 1.40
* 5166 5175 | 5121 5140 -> 1.16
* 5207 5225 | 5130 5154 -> 1.03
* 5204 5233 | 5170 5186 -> 0.95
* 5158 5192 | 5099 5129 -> 1.31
